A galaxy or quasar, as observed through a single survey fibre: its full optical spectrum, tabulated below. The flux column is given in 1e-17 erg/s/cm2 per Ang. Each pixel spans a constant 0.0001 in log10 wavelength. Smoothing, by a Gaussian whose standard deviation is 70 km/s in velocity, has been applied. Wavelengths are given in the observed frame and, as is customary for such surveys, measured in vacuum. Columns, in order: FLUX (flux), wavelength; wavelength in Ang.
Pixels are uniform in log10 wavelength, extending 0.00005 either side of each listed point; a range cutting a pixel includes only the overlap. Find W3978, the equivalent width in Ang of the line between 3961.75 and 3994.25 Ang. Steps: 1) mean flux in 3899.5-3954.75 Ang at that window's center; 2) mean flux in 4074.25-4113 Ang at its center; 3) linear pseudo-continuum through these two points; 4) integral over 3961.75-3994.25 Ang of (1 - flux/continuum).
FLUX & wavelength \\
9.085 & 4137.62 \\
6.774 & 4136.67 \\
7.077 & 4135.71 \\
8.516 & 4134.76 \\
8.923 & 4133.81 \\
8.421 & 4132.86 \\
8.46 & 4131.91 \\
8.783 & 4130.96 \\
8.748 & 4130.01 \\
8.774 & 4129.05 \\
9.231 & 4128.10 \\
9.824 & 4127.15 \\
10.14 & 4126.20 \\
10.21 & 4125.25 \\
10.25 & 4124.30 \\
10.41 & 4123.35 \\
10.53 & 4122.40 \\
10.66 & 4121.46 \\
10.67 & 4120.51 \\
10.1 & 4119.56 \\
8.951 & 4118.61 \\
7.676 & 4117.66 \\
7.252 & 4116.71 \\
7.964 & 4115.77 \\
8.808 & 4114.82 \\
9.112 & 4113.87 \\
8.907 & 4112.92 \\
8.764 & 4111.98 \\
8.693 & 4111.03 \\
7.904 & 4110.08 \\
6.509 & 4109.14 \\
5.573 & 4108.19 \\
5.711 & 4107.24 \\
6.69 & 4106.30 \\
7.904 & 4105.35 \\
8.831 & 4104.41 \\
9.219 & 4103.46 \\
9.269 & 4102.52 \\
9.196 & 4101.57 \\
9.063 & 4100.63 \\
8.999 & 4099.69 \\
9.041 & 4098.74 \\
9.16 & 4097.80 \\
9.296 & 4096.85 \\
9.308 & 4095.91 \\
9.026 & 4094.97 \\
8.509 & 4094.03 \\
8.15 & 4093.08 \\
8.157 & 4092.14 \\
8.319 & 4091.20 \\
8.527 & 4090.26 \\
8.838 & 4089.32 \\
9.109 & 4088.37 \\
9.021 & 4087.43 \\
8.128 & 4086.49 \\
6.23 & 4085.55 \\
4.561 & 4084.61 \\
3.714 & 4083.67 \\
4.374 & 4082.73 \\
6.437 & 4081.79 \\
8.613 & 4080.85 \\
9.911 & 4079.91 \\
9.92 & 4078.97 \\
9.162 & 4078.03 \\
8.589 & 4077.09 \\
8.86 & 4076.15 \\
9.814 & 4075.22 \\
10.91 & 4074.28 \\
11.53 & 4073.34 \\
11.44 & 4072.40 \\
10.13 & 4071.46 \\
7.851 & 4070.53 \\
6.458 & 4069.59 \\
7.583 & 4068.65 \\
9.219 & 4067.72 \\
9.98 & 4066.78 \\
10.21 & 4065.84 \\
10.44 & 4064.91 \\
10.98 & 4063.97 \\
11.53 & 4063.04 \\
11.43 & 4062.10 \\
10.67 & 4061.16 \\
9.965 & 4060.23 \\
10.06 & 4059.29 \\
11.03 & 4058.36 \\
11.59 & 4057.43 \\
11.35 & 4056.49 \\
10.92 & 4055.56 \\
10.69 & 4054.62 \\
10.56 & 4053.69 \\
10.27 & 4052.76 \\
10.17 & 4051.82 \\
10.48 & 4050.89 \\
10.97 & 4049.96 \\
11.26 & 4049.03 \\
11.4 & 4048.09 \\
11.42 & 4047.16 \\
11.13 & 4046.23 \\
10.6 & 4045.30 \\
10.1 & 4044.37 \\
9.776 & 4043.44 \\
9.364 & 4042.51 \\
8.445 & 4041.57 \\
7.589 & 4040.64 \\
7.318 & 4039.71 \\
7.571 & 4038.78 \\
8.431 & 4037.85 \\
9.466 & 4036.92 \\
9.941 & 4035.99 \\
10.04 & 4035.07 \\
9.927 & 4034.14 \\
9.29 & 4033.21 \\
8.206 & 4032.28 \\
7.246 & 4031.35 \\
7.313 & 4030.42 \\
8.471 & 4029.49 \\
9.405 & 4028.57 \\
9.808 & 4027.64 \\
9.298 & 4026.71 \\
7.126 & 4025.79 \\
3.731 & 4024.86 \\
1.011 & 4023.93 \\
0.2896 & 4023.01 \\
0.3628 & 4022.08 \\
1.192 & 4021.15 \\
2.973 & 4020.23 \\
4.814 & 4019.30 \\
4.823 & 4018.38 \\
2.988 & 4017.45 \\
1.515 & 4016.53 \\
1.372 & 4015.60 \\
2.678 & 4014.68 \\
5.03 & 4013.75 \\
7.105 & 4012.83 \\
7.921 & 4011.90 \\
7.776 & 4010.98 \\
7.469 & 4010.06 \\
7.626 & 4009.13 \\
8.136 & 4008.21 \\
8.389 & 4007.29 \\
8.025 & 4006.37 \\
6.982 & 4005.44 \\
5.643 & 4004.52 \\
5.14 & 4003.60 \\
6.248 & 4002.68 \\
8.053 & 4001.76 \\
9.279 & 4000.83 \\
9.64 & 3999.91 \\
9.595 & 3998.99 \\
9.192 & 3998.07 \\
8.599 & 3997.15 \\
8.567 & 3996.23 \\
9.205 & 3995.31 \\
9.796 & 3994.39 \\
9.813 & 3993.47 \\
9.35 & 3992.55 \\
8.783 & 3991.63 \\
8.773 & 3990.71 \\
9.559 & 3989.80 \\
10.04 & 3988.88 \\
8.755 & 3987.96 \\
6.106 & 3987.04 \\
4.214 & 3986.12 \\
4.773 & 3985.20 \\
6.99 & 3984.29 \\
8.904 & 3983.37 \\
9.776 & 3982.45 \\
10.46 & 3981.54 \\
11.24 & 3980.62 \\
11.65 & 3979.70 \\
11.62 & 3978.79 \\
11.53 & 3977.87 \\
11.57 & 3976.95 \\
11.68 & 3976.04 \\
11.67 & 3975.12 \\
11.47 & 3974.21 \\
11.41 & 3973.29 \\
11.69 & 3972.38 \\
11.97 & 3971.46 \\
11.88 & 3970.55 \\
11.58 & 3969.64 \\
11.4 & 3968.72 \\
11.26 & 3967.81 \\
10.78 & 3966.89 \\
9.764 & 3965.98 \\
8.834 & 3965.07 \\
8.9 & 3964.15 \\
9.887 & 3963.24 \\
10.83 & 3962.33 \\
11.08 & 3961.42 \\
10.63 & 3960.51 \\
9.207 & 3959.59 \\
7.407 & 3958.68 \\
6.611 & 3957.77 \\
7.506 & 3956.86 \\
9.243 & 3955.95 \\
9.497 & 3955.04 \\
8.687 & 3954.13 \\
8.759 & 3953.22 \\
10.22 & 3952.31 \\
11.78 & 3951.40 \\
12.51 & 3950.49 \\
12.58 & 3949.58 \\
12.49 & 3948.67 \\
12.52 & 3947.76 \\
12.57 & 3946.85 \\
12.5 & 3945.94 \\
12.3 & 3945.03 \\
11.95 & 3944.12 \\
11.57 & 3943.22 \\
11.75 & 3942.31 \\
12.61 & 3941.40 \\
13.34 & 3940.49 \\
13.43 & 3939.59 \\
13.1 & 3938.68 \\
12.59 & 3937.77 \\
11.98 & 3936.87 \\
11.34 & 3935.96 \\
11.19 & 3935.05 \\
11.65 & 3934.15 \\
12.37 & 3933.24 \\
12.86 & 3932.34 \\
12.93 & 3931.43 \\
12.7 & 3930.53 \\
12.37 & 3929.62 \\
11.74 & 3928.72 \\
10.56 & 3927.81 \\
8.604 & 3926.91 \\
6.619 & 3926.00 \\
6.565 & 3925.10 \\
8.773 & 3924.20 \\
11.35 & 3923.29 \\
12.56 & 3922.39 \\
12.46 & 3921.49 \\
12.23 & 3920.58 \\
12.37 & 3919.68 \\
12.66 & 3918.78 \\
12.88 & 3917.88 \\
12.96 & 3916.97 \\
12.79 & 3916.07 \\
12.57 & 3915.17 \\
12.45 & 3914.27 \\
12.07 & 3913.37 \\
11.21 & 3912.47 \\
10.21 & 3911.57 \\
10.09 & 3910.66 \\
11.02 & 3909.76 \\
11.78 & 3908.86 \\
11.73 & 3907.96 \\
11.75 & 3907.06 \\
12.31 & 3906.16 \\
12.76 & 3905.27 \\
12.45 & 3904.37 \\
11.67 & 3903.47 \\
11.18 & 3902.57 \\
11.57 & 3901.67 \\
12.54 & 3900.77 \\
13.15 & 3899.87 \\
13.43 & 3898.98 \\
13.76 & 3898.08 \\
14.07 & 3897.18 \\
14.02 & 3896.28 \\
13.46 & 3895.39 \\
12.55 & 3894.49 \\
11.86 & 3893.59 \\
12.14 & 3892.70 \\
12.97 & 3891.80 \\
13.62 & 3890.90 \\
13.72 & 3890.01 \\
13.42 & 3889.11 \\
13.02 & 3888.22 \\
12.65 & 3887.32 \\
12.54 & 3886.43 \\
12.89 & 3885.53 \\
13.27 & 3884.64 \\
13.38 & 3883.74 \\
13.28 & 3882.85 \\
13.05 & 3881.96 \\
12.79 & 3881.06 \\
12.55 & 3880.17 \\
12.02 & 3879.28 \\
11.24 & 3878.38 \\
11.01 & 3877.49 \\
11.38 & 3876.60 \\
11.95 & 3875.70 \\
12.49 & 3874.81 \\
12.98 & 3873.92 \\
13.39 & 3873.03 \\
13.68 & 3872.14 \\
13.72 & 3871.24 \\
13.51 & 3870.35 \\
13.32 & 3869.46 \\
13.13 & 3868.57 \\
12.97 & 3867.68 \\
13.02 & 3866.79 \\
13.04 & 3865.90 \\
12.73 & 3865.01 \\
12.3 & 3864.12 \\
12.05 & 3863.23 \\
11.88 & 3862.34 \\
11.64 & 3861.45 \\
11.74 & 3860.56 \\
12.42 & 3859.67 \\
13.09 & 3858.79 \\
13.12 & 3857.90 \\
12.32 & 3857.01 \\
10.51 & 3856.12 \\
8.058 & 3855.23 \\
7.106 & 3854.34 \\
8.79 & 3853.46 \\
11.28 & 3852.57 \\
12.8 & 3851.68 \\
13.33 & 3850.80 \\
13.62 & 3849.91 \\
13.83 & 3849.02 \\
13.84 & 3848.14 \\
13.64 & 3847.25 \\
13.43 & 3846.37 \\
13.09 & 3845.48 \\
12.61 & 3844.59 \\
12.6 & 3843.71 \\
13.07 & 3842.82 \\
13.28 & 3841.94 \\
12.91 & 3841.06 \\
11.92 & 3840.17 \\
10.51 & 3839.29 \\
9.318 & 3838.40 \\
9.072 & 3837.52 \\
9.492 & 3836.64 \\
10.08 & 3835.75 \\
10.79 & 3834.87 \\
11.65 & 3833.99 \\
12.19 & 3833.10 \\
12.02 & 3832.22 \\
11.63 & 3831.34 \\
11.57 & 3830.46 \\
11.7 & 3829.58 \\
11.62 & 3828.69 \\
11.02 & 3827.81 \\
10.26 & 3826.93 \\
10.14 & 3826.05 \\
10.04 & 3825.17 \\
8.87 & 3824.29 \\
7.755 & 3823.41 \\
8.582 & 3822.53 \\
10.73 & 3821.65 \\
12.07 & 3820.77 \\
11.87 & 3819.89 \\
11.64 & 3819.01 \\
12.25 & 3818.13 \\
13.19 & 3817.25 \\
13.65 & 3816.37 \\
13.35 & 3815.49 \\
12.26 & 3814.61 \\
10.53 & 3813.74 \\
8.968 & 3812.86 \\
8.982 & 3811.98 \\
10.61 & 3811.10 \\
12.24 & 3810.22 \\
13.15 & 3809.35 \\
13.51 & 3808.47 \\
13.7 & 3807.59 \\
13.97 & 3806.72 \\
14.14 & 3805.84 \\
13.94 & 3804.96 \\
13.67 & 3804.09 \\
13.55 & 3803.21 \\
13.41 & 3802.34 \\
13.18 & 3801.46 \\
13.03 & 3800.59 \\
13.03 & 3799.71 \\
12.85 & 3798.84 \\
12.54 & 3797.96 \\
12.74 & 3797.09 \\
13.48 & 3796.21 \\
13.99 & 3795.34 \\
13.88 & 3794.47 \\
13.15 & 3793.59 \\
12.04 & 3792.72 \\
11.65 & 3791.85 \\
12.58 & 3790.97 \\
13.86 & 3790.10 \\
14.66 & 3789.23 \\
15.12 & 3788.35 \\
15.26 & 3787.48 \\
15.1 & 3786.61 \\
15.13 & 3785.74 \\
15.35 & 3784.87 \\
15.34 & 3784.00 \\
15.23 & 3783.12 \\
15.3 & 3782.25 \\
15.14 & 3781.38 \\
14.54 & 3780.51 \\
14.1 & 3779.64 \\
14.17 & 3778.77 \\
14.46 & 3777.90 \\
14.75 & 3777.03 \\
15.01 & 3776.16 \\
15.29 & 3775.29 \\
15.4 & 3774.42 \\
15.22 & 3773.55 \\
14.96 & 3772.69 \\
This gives 2.0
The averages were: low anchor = 11.7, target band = 9.97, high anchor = 8.18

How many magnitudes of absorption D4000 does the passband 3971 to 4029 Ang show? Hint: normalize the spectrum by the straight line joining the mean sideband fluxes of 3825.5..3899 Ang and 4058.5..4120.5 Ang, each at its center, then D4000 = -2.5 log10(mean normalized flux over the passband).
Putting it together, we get 0.31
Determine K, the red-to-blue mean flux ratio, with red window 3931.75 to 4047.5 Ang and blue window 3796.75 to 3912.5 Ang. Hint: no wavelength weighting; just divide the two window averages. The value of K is 0.74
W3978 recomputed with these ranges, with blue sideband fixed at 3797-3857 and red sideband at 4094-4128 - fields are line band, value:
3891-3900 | -1.7 Ang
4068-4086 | 1.9 Ang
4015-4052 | 8.6 Ang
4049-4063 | -2.0 Ang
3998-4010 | 2.6 Ang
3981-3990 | 2.0 Ang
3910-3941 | -2.5 Ang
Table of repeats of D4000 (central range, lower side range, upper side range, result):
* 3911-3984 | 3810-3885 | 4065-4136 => -0.06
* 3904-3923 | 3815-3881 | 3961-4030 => -0.19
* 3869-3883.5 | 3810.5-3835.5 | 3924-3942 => -0.13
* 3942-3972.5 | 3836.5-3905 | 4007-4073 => -0.04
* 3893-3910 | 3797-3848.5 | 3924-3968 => -0.12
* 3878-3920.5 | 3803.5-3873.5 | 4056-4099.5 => -0.12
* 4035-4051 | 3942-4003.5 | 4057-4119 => -0.06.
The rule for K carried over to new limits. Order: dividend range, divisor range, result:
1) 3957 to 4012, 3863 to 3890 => 0.72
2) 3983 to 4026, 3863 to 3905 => 0.51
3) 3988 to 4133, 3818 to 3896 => 0.70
